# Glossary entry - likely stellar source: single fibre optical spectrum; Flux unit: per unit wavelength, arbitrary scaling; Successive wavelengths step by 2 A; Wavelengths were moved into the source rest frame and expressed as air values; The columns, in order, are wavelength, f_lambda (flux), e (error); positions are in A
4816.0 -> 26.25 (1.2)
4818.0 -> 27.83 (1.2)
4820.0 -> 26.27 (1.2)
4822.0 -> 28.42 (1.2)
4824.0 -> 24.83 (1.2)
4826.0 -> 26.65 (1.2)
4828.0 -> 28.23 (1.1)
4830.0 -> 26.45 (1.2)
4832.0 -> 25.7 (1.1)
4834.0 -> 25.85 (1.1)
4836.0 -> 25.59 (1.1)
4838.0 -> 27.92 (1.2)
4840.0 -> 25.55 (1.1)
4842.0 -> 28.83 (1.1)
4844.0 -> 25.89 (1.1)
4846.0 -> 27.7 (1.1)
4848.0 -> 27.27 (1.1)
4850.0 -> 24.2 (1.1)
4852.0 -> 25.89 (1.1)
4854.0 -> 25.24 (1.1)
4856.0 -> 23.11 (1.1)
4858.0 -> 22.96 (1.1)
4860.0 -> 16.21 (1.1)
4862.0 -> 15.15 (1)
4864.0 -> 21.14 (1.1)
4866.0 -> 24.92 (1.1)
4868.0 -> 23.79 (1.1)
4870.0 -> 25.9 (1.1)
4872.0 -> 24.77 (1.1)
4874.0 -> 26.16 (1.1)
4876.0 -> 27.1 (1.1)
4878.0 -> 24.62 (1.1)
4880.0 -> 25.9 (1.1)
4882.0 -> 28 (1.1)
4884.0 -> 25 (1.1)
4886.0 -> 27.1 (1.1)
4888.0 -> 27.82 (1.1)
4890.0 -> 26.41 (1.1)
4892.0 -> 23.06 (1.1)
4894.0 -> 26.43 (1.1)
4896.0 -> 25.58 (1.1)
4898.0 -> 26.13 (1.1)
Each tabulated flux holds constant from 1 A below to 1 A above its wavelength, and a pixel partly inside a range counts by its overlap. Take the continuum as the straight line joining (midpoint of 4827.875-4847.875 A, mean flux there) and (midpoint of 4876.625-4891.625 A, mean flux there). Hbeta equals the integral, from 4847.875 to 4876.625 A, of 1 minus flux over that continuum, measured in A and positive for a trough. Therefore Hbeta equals 3.3 A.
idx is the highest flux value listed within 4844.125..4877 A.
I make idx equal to 27.7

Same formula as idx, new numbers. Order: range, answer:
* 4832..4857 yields 28.83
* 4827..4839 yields 28.23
